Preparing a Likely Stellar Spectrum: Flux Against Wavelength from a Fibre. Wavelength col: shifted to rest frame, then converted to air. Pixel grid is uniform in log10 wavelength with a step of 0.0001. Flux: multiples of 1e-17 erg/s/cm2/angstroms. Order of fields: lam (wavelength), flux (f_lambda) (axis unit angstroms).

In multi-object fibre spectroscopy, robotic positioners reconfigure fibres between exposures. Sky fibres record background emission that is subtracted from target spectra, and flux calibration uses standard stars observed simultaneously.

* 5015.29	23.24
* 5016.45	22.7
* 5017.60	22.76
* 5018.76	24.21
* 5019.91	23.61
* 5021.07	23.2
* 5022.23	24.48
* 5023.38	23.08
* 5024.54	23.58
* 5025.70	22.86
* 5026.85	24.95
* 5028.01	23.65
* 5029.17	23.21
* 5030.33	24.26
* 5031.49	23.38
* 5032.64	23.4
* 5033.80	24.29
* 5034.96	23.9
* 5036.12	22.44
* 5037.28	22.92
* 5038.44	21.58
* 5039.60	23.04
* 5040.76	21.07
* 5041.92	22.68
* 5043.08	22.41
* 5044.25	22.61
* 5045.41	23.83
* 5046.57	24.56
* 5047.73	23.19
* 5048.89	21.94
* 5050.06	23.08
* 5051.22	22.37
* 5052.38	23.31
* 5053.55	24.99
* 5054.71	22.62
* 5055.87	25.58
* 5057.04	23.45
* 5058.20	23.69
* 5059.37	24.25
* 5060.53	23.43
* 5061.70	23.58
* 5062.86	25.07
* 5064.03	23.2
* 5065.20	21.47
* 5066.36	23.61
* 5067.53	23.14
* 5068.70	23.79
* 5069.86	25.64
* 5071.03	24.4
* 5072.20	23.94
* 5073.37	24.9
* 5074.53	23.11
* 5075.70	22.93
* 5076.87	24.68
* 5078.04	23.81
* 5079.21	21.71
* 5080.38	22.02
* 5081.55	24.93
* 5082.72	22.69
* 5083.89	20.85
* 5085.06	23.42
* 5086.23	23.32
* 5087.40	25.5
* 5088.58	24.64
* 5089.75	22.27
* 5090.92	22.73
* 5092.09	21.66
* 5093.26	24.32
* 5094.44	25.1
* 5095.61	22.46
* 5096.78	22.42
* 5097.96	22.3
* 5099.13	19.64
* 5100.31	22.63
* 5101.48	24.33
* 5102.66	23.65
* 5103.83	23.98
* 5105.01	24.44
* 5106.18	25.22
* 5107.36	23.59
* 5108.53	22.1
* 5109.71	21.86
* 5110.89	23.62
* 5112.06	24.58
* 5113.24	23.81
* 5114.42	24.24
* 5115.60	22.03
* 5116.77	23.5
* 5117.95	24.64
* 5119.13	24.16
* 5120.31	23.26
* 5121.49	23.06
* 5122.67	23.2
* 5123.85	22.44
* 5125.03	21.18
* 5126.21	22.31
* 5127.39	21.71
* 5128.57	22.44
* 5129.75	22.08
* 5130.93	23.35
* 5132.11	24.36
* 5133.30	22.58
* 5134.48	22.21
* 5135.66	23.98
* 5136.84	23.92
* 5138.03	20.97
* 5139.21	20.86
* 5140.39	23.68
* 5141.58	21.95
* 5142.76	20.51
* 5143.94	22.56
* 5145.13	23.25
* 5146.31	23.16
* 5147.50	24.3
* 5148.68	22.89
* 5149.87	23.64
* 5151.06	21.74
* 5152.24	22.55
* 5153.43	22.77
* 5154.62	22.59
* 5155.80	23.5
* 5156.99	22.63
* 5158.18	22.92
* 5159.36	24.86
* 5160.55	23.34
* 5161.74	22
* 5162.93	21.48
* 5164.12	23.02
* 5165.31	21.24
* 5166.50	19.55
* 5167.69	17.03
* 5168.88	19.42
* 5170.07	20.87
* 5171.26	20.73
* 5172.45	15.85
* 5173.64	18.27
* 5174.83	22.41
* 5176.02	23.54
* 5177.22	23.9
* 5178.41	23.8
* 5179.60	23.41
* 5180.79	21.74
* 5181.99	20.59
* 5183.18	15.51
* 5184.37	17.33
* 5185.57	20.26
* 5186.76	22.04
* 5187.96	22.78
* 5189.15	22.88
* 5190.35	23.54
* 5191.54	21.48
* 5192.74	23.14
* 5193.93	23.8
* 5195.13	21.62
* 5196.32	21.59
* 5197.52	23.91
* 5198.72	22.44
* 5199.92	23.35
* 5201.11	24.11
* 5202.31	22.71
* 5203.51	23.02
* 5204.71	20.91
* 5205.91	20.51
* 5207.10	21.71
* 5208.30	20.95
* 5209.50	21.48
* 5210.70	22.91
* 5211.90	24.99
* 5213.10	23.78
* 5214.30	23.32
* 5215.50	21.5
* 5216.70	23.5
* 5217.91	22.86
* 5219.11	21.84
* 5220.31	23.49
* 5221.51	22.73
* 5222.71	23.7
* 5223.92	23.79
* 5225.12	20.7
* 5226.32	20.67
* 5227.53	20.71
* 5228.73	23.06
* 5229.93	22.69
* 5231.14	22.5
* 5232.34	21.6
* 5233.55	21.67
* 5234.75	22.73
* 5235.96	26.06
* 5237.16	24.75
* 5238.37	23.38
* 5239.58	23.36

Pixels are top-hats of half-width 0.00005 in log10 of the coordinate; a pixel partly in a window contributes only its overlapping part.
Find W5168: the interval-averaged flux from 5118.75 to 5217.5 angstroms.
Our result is 22.2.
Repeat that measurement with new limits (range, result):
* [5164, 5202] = 21.4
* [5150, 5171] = 21.9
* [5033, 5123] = 23.4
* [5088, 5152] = 23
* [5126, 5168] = 22.5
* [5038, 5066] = 23.2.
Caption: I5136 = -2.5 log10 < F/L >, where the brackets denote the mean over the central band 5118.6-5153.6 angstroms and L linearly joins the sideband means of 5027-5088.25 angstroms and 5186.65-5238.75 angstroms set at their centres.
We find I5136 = 0.02 mag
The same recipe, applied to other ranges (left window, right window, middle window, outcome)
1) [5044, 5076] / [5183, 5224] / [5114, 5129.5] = 0.01 mag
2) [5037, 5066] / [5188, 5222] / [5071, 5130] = -0.01 mag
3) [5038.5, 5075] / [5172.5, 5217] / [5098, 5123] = -0.02 mag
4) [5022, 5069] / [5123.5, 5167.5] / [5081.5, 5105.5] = -0.01 mag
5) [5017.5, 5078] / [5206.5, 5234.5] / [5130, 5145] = 0.02 mag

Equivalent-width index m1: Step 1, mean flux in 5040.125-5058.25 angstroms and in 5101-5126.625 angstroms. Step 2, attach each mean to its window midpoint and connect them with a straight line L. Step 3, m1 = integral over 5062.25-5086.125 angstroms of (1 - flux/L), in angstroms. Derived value -0.2 angstroms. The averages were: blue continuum 23.2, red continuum 23.4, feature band 23.5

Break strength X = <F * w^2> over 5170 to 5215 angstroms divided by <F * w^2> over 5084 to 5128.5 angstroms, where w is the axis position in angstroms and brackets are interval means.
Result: 0.98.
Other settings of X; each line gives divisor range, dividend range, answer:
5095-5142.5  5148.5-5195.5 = 0.96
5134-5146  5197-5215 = 1.04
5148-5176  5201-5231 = 1.06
